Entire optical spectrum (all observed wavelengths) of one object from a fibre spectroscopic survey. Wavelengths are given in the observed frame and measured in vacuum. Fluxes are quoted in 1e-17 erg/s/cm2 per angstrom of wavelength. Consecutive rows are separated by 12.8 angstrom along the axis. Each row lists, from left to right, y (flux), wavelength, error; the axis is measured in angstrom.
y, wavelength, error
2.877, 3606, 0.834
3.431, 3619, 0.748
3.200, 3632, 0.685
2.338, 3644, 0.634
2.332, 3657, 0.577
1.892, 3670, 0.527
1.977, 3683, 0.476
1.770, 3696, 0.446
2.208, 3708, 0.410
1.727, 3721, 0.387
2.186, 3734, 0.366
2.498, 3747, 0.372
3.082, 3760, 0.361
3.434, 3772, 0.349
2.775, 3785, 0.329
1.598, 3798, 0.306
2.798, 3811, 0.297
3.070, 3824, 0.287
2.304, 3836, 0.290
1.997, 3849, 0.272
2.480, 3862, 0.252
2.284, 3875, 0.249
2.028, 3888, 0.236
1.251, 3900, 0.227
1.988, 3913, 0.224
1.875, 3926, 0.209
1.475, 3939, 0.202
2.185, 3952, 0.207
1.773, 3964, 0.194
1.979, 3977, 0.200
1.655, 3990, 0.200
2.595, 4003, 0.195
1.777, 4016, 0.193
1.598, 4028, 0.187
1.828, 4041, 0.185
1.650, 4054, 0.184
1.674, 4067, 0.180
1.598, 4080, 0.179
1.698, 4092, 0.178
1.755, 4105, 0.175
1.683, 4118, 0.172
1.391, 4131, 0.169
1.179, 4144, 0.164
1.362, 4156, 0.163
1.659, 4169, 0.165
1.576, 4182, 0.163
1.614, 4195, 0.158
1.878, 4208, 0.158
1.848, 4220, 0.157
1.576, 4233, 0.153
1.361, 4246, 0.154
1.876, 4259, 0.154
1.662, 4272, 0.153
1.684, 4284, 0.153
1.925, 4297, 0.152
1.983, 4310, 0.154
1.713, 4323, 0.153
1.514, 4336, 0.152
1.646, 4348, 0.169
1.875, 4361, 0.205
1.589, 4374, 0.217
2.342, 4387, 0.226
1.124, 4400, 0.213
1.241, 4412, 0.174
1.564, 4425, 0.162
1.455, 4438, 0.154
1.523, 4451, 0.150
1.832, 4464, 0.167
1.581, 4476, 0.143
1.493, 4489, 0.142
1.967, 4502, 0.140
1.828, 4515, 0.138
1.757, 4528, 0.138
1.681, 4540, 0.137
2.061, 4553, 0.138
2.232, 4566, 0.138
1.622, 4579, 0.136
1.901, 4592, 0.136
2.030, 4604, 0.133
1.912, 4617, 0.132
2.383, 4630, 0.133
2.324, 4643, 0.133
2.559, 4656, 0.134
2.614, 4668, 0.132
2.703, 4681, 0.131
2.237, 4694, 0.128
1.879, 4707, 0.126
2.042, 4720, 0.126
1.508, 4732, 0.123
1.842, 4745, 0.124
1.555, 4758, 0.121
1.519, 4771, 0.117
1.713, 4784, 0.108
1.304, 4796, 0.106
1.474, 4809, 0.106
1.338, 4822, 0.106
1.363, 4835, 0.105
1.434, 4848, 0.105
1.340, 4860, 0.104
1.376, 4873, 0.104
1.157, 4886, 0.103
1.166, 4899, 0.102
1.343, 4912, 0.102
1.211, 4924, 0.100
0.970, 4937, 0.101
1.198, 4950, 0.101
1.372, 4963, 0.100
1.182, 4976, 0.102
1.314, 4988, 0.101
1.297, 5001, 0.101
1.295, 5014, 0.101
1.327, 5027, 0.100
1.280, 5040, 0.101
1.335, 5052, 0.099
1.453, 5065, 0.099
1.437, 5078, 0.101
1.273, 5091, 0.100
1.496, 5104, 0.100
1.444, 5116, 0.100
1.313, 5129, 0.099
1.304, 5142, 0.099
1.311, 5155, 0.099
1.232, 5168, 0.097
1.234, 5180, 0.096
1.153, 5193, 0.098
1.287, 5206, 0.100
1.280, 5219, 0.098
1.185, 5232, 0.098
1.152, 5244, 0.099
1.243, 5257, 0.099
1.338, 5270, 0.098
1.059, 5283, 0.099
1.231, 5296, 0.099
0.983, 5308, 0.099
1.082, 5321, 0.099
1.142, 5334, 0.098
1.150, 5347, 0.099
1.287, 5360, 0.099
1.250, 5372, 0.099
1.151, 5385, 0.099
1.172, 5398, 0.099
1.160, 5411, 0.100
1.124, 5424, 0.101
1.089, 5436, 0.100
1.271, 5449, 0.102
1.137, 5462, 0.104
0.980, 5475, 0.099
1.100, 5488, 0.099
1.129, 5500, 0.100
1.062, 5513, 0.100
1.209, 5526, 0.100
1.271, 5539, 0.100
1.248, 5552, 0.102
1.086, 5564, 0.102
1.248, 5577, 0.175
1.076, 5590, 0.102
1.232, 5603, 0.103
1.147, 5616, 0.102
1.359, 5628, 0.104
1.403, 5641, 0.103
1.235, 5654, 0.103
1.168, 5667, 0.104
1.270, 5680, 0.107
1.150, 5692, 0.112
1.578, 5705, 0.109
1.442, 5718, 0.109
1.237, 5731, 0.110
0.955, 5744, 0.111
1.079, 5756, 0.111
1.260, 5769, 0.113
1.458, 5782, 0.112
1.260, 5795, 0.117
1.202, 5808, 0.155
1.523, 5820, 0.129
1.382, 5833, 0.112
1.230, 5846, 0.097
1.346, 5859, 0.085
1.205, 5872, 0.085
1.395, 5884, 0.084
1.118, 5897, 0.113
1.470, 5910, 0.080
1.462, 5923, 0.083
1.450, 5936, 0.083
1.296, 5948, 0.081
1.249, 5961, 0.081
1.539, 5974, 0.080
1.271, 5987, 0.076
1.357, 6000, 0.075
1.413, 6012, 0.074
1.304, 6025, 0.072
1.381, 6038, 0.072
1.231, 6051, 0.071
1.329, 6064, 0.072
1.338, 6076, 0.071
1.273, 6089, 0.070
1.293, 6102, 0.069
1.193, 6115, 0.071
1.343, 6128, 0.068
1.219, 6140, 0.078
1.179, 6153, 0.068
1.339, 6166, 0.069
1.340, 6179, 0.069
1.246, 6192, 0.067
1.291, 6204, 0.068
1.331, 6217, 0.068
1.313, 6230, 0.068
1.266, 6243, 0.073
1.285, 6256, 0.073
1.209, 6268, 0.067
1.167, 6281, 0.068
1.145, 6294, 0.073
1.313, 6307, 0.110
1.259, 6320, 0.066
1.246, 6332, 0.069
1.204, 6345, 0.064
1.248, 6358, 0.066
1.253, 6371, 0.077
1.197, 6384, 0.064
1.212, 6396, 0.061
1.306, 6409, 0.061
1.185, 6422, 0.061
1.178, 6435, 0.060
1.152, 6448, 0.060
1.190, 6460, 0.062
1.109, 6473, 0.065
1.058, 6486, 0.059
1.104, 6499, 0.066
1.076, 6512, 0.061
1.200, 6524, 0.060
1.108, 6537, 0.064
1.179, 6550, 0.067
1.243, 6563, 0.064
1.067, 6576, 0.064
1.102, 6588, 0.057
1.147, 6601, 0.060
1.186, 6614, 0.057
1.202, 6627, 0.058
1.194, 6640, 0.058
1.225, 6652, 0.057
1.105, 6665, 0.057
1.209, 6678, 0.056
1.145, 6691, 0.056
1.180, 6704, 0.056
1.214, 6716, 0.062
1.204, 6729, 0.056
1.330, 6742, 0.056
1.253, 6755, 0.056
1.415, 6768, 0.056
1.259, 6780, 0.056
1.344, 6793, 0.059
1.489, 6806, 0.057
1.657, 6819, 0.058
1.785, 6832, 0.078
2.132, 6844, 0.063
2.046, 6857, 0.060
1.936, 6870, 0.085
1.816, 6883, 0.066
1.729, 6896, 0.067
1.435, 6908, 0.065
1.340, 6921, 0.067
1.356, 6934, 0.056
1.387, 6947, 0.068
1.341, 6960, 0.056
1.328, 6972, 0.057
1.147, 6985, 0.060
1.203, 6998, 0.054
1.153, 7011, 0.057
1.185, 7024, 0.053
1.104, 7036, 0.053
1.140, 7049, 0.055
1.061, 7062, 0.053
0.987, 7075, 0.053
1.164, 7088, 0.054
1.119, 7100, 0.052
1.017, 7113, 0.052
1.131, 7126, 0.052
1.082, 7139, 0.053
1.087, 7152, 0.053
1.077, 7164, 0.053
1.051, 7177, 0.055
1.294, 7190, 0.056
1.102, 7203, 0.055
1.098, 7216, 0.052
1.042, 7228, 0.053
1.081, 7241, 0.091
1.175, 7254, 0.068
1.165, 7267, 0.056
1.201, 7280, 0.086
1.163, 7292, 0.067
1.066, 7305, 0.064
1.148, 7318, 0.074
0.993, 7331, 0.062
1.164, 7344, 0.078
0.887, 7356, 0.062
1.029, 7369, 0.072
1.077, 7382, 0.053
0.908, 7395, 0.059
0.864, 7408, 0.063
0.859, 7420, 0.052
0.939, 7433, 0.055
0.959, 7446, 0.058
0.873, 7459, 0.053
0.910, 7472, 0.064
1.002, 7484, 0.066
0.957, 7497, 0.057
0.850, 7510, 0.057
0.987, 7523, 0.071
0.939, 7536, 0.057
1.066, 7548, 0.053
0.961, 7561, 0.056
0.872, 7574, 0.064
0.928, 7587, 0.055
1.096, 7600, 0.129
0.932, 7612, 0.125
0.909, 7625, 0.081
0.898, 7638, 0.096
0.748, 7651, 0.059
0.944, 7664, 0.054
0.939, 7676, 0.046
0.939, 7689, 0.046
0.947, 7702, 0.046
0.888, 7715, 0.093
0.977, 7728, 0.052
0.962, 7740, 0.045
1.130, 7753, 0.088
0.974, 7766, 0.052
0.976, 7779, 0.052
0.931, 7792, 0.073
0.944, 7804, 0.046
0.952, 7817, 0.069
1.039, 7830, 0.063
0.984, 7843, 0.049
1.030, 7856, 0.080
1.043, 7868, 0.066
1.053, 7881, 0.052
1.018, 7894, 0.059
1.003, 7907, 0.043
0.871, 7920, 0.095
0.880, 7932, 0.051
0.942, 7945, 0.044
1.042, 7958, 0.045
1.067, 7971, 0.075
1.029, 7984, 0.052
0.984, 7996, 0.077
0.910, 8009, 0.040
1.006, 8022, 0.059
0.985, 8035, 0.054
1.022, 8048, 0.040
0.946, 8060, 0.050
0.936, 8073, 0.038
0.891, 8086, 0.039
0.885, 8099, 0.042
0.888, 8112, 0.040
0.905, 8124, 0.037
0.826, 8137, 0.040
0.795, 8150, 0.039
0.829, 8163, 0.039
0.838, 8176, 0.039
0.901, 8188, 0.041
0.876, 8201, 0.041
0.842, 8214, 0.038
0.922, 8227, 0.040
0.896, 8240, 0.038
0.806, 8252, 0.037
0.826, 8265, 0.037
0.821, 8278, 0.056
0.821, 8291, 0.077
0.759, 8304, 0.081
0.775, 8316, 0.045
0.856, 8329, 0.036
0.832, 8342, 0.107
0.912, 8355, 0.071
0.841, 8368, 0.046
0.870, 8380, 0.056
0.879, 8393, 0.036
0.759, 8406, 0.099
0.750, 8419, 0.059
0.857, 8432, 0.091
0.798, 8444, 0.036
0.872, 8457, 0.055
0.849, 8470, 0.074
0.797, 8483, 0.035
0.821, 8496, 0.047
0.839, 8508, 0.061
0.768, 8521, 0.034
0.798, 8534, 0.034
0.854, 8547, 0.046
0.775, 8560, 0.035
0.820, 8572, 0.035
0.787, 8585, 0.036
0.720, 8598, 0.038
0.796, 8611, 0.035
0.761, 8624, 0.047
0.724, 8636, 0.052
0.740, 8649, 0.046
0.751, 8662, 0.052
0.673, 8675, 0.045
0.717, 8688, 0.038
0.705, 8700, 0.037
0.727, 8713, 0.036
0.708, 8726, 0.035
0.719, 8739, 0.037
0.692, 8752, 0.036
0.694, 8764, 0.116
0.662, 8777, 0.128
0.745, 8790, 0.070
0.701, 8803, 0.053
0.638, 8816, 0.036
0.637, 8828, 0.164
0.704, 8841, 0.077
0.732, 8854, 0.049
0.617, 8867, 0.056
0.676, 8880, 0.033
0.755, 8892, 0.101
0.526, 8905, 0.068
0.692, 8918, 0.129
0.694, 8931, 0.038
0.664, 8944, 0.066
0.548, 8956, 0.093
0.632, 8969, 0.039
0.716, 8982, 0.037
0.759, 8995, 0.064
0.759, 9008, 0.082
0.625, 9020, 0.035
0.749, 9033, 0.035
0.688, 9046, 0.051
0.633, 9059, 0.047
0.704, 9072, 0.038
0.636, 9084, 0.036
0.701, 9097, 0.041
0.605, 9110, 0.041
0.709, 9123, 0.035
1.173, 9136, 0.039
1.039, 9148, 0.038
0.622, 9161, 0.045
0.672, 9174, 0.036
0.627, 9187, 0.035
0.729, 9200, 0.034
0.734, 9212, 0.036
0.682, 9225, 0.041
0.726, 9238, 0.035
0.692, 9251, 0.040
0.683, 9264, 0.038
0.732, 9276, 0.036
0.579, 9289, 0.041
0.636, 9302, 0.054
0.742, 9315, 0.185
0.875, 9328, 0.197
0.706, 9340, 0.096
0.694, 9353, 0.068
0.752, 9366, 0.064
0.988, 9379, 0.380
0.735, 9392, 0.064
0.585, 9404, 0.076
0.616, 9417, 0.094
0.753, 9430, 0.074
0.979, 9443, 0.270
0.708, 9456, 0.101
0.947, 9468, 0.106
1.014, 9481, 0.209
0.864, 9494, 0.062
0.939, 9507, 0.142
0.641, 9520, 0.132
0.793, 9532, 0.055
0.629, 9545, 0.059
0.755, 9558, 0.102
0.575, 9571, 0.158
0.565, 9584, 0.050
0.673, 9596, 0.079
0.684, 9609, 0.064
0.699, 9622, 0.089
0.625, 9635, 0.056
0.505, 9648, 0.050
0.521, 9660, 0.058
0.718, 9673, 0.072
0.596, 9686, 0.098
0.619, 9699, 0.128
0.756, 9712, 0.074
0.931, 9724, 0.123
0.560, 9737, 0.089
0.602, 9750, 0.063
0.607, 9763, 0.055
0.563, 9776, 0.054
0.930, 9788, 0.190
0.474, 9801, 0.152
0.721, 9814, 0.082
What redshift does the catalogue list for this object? 1.451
